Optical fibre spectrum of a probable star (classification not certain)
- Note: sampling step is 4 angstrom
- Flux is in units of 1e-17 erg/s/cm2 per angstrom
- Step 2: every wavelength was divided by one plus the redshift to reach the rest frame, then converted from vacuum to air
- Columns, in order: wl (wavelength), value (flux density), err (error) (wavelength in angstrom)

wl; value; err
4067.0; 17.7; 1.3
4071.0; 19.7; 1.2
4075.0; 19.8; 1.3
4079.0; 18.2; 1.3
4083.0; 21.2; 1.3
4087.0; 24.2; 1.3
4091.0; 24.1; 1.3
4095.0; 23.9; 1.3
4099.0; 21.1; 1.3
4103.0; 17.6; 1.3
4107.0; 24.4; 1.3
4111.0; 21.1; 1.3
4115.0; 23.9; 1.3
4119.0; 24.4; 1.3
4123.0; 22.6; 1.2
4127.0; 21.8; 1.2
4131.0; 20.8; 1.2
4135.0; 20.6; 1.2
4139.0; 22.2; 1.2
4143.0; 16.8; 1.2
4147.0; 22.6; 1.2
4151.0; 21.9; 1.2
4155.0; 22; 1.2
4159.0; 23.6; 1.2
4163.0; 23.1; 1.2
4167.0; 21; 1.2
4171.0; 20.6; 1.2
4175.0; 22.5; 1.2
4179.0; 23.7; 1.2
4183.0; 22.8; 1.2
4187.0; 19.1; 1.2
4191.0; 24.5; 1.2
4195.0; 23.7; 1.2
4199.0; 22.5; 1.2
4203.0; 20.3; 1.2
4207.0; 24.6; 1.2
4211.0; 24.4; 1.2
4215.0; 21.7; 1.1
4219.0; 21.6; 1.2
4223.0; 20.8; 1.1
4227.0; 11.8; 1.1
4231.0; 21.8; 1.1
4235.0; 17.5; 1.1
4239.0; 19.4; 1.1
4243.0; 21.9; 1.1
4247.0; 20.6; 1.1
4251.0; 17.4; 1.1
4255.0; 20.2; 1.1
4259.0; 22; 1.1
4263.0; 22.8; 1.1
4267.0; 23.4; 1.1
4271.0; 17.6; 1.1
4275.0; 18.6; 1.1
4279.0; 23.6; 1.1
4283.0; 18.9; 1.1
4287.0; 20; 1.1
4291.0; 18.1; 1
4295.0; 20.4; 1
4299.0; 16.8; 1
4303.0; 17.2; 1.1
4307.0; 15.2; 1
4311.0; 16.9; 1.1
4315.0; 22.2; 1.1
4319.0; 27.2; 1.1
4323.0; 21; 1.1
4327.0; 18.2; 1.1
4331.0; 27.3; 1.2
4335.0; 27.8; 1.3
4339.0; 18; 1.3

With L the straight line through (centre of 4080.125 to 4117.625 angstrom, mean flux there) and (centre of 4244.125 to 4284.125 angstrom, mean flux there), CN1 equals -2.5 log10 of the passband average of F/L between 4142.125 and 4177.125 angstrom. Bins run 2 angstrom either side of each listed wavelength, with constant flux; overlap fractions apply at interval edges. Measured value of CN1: 0.00 mag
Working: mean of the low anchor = 22.3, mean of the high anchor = 20.6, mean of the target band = 21.7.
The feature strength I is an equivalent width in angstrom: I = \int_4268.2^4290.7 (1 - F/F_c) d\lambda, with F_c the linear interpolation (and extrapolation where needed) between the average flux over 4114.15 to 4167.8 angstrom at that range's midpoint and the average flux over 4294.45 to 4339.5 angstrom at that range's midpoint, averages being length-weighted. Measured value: 1.4 angstrom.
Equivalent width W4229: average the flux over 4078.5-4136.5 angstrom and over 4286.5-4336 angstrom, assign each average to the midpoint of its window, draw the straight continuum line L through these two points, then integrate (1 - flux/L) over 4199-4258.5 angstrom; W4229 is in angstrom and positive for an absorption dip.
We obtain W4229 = 2.1 angstrom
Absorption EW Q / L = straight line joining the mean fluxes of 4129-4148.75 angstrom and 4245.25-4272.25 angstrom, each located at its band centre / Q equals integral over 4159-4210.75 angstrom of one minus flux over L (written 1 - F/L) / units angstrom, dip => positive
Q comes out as -4.7 angstrom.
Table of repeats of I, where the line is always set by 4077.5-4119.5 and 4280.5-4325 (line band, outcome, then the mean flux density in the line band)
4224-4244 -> 1.92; 18.4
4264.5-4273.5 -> -0.26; 20.5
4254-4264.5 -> -0.89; 21.8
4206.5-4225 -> -1.64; 22.5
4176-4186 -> -0.80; 22.8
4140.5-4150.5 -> 0.64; 20.2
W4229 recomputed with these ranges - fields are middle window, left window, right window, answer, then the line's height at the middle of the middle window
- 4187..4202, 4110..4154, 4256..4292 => -1.1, 21.2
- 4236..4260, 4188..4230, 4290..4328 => 0.7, 20.7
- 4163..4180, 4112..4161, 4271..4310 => -0.7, 21.2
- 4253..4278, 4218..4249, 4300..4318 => -2.6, 18.9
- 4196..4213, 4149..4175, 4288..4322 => -1.4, 21.3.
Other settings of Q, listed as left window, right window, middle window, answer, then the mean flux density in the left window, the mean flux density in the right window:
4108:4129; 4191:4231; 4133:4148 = 1.4 angstrom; 22.8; 21.5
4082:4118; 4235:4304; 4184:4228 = -1.5 angstrom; 22.5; 19.9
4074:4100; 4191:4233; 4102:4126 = -0.8 angstrom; 21.9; 21.5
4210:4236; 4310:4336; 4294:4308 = 3.1 angstrom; 19.9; 23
